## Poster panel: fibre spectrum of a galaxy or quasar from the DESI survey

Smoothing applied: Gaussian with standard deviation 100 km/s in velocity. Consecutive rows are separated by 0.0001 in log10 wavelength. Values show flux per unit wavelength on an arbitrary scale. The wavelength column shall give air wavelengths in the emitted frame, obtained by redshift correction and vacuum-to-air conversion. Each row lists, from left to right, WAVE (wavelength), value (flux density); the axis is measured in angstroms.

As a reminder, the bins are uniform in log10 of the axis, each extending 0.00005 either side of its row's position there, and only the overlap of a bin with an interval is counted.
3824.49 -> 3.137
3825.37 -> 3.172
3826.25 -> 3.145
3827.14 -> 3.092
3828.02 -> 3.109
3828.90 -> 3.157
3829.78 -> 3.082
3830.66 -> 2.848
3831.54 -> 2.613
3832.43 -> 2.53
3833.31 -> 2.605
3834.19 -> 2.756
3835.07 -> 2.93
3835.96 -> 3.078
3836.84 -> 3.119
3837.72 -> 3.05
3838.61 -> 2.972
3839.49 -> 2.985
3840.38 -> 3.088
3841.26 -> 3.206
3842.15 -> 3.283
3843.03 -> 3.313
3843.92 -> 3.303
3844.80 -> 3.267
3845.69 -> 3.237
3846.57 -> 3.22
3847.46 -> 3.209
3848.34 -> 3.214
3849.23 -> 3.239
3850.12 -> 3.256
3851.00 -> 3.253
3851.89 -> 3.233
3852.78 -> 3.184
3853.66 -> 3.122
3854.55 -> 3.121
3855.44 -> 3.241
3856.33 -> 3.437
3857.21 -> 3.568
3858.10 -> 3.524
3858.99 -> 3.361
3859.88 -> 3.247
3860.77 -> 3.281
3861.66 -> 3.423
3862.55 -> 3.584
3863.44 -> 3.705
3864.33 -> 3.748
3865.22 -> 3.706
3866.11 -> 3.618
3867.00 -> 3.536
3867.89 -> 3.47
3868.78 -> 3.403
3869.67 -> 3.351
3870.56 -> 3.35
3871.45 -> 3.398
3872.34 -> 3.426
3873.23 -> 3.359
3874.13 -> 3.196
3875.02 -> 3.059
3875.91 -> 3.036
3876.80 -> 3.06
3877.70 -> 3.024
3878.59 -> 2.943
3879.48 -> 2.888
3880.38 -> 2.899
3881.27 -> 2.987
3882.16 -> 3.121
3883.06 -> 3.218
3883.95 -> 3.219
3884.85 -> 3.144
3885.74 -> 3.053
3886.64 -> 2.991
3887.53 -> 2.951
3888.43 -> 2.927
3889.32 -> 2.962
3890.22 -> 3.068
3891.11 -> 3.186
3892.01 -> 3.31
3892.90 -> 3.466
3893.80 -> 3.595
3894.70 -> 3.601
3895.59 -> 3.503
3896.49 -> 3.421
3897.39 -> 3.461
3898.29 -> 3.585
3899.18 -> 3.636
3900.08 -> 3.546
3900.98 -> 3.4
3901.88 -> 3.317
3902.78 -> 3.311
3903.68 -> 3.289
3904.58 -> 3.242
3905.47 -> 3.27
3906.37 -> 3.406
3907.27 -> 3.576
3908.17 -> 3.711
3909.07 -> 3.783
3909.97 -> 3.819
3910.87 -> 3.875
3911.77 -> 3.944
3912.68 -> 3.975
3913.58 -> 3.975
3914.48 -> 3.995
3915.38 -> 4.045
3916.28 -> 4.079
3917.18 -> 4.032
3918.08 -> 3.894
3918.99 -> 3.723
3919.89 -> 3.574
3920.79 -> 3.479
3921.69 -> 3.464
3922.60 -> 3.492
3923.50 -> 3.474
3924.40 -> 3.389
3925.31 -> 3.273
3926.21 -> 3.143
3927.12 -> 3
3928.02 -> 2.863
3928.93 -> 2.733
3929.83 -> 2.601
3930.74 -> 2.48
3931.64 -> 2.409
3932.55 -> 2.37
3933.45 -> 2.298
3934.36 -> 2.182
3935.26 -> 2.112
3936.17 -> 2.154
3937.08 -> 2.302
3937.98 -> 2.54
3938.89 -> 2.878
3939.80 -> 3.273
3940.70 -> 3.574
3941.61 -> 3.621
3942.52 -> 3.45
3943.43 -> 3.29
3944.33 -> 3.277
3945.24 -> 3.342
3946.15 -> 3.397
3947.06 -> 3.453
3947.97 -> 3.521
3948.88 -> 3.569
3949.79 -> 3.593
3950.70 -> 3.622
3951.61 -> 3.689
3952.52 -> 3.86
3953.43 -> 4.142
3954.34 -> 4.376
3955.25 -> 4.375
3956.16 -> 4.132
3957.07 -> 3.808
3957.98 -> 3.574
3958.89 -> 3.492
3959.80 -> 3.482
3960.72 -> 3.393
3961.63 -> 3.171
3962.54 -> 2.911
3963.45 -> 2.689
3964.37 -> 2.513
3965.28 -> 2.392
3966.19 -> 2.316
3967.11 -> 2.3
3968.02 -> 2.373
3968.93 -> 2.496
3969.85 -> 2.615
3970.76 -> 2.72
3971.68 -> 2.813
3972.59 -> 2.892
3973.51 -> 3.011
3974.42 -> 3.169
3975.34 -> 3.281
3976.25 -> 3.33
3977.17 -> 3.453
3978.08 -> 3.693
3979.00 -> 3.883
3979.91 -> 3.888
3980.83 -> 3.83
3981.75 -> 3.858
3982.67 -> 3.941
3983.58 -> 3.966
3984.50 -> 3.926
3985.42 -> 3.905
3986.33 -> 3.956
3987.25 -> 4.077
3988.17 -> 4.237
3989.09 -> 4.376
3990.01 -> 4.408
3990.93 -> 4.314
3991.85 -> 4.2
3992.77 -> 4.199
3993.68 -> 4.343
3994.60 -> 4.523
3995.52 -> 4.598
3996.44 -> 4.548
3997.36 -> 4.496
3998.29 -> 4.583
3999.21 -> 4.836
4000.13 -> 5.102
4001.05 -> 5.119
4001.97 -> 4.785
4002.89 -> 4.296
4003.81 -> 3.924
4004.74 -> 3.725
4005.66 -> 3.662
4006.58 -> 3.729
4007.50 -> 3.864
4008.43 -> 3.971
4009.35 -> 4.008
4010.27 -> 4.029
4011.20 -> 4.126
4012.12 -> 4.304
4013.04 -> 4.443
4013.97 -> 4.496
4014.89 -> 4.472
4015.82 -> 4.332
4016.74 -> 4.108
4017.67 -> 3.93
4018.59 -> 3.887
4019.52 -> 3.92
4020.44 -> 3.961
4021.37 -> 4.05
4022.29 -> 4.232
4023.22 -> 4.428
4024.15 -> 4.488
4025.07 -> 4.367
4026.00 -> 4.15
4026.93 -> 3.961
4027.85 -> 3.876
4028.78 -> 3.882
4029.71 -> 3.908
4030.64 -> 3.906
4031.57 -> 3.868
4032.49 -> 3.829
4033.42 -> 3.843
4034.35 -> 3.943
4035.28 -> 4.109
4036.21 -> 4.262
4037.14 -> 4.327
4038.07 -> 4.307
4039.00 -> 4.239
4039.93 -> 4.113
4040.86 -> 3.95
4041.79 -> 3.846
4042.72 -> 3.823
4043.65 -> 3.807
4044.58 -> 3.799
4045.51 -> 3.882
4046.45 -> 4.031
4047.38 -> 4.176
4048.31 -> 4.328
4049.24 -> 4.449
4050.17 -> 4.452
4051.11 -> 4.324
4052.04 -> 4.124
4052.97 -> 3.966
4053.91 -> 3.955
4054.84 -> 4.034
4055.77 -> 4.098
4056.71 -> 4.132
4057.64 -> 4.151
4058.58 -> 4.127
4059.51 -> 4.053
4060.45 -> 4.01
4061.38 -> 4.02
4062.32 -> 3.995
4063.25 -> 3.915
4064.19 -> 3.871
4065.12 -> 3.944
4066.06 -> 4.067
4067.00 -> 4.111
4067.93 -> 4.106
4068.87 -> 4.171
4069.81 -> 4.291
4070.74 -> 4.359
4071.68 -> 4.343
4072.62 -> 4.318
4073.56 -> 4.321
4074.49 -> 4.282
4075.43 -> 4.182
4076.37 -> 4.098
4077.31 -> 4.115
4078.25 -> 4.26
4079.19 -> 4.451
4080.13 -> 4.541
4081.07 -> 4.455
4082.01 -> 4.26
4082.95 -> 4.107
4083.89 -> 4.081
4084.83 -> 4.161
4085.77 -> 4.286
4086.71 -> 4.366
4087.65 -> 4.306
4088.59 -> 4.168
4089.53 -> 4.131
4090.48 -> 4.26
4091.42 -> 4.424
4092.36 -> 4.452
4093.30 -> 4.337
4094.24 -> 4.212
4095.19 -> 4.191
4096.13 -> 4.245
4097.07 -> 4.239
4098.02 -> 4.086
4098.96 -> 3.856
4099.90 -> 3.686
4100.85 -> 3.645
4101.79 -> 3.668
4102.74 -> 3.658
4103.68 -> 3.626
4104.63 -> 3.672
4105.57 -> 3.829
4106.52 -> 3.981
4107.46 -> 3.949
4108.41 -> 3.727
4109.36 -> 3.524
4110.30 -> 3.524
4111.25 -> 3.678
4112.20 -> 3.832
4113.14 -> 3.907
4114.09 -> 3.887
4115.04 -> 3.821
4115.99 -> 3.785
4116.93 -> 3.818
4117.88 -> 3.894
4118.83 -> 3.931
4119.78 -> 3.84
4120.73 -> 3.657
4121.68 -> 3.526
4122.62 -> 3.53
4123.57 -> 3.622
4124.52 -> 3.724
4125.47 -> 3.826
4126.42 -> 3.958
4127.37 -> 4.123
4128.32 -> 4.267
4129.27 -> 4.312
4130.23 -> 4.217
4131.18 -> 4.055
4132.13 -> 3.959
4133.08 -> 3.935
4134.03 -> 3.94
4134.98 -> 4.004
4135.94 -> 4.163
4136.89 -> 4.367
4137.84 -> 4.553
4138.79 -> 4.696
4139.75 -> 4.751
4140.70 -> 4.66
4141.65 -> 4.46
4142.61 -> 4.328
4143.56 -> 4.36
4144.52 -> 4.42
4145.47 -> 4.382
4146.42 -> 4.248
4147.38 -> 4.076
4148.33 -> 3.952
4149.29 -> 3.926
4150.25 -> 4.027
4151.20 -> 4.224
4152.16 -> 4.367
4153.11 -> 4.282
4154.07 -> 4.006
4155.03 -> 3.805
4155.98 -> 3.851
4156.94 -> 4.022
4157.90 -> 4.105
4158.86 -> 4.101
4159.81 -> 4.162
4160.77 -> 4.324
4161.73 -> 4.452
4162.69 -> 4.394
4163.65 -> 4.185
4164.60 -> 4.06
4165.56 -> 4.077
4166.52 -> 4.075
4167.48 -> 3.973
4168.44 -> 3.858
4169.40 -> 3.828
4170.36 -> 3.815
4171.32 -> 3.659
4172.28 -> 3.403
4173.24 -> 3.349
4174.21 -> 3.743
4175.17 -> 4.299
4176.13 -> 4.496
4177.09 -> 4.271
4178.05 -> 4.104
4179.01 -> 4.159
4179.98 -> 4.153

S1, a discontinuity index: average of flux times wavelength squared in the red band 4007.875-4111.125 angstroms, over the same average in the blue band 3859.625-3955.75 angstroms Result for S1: 1.3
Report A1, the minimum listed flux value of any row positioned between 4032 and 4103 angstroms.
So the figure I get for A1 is 3.645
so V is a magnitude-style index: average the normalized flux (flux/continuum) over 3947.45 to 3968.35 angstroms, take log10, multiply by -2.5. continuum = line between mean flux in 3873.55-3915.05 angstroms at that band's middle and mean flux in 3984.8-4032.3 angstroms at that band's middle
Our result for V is 0.14 mag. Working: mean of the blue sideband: 3.35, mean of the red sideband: 4.21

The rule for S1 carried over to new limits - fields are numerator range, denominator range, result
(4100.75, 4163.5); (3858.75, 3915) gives 1.35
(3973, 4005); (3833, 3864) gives 1.37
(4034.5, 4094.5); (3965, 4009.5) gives 1.14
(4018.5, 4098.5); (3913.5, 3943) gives 1.41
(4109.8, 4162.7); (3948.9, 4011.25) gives 1.17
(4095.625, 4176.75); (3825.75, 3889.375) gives 1.45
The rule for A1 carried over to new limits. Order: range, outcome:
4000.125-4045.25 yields 3.662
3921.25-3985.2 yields 2.112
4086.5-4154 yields 3.524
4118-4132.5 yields 3.526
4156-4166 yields 4.022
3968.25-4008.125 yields 2.496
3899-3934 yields 2.298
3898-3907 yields 3.242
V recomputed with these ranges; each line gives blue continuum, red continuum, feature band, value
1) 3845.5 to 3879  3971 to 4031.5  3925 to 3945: 0.30 mag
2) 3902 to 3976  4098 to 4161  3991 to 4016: -0.23 mag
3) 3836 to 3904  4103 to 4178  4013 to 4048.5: -0.10 mag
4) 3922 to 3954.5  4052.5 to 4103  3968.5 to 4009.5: -0.12 mag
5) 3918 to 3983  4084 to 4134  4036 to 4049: -0.12 mag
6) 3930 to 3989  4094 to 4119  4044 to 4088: -0.13 mag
